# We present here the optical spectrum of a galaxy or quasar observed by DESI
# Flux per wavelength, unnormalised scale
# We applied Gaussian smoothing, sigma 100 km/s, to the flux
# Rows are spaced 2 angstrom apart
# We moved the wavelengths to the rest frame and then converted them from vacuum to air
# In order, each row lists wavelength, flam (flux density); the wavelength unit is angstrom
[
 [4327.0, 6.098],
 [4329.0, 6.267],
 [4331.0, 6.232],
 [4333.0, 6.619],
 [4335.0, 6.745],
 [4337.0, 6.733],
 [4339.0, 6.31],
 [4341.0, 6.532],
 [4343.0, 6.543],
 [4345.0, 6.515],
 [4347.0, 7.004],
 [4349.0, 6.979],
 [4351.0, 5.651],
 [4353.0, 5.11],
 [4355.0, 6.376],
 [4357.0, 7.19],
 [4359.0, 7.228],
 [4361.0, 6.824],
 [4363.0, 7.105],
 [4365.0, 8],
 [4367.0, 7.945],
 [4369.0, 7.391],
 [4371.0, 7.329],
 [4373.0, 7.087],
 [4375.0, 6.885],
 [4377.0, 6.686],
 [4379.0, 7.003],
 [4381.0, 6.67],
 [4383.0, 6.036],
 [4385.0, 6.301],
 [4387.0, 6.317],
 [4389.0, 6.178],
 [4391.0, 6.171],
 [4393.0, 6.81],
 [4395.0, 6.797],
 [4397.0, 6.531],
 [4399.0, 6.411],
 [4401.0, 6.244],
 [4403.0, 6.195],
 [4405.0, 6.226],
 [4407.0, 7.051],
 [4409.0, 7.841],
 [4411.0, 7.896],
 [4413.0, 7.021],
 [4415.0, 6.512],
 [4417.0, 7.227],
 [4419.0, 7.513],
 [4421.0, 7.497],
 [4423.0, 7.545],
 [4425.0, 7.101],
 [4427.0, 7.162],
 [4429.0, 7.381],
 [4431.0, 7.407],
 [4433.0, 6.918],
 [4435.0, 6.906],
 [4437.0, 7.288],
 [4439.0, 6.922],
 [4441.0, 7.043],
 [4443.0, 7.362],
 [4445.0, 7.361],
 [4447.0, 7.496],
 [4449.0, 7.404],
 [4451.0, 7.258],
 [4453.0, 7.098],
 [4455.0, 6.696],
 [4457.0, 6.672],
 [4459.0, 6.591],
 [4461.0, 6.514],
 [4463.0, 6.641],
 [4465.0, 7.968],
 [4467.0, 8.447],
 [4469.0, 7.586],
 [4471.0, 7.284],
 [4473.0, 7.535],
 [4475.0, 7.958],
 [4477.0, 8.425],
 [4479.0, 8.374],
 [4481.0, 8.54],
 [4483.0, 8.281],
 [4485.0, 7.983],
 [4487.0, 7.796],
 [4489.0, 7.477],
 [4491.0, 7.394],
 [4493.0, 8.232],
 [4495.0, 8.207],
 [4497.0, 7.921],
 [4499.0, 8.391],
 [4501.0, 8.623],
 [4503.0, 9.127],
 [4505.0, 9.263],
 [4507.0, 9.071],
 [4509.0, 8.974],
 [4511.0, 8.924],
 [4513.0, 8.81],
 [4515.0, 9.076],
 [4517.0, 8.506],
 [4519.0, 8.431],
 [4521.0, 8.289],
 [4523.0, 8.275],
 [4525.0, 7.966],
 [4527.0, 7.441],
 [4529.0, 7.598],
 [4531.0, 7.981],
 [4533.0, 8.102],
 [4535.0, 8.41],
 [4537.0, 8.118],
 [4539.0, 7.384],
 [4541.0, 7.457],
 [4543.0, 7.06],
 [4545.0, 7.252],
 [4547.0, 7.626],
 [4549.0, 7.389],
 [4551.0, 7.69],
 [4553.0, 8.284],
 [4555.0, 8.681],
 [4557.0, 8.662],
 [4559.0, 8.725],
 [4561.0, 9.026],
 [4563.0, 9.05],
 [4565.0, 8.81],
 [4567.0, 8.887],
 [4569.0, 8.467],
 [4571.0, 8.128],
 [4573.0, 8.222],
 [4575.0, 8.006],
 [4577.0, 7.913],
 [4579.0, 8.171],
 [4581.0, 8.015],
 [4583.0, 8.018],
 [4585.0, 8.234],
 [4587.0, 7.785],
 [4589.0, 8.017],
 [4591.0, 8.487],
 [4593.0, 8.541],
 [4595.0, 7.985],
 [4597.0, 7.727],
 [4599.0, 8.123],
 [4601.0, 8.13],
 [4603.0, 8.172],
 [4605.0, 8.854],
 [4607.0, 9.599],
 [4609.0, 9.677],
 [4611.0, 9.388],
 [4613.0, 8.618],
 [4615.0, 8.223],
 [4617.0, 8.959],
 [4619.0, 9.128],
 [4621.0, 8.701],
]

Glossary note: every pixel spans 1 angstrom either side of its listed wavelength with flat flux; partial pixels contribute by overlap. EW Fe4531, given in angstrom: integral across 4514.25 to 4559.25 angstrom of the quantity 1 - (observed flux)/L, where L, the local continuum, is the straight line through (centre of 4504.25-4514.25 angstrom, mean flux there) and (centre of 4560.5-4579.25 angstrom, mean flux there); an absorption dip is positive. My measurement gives 3.9 angstrom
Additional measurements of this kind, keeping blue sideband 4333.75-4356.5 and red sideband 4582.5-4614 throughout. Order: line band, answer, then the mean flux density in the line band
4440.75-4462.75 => 0.76 angstrom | 7.03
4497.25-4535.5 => -3.31 angstrom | 8.48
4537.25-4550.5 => 1.01 angstrom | 7.42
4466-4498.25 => -1.87 angstrom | 7.97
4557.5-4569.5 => -0.95 angstrom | 8.84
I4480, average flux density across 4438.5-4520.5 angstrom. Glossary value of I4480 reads 7.9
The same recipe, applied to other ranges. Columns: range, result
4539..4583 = 8.15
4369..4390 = 6.68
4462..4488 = 7.91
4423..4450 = 7.22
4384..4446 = 6.94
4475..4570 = 8.26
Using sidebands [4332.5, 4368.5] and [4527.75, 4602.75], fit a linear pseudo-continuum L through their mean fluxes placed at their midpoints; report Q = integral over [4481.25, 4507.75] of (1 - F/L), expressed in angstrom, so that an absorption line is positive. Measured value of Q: -2.2 angstrom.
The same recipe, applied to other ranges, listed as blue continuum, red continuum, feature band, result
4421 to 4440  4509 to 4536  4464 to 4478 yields -0.4 angstrom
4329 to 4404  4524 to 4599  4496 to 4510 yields -2.0 angstrom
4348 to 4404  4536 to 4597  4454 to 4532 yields -4.6 angstrom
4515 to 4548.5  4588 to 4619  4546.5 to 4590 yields -0.1 angstrom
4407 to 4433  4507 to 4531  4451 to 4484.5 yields 1.3 angstrom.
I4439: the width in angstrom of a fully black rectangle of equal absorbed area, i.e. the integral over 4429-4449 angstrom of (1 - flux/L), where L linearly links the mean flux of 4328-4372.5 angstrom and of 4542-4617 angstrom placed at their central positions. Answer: 0.4 angstrom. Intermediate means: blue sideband 6.76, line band 7.21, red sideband 8.32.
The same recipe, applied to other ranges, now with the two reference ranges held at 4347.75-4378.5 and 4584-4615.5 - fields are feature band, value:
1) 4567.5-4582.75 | 0.3 angstrom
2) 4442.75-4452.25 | 0.1 angstrom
